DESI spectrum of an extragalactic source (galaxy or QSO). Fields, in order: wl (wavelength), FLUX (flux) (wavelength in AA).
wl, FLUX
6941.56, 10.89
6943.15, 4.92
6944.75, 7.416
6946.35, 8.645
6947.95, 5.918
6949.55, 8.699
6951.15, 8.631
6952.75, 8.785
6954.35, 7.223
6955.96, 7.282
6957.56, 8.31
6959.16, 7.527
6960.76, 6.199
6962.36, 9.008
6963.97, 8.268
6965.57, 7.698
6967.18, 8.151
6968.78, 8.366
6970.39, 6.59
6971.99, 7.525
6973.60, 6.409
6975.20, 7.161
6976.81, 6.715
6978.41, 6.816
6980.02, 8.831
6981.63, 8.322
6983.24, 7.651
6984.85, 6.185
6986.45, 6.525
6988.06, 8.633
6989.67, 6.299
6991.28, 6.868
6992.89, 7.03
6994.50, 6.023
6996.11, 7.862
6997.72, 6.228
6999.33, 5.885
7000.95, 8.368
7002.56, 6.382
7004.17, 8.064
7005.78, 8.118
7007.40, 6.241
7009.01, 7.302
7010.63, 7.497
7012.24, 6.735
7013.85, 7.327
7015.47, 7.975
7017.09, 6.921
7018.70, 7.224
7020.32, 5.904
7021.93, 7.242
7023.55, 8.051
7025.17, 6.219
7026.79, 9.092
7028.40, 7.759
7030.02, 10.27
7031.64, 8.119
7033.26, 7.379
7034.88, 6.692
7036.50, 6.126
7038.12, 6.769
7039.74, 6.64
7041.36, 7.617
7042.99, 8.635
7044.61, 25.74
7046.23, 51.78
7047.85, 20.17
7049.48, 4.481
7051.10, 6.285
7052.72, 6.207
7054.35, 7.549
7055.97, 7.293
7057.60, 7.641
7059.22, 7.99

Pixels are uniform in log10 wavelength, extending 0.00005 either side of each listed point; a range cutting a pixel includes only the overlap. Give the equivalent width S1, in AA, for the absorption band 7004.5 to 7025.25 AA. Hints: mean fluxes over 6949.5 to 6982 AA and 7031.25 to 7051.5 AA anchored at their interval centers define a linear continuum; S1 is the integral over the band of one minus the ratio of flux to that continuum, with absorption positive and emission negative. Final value 7.4 AA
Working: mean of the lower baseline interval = 7.71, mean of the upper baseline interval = 13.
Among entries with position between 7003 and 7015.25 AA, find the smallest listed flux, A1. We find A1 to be 6.241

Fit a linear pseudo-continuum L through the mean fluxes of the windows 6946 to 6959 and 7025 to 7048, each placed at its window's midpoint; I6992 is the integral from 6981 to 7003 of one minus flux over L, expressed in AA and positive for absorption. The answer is 6.7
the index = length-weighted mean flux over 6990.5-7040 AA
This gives 7.24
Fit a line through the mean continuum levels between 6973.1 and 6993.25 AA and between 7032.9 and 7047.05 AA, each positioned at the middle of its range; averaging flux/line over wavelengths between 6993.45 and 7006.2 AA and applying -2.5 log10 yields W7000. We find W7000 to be 0.297 mag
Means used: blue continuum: 7.21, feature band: 7.09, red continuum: 14.4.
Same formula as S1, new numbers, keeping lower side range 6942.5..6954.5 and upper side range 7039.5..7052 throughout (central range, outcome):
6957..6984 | 5.6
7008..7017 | 4.2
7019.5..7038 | 9.3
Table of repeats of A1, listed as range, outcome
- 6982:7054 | 4.481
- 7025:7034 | 6.219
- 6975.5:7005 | 5.885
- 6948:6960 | 7.223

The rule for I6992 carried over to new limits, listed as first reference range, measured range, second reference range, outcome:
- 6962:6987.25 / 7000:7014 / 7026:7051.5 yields 3.59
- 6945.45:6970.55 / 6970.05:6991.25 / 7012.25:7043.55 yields 1.42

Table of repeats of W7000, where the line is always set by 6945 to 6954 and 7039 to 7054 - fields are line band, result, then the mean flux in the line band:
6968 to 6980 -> 0.34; 7.2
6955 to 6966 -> 0.14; 7.75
